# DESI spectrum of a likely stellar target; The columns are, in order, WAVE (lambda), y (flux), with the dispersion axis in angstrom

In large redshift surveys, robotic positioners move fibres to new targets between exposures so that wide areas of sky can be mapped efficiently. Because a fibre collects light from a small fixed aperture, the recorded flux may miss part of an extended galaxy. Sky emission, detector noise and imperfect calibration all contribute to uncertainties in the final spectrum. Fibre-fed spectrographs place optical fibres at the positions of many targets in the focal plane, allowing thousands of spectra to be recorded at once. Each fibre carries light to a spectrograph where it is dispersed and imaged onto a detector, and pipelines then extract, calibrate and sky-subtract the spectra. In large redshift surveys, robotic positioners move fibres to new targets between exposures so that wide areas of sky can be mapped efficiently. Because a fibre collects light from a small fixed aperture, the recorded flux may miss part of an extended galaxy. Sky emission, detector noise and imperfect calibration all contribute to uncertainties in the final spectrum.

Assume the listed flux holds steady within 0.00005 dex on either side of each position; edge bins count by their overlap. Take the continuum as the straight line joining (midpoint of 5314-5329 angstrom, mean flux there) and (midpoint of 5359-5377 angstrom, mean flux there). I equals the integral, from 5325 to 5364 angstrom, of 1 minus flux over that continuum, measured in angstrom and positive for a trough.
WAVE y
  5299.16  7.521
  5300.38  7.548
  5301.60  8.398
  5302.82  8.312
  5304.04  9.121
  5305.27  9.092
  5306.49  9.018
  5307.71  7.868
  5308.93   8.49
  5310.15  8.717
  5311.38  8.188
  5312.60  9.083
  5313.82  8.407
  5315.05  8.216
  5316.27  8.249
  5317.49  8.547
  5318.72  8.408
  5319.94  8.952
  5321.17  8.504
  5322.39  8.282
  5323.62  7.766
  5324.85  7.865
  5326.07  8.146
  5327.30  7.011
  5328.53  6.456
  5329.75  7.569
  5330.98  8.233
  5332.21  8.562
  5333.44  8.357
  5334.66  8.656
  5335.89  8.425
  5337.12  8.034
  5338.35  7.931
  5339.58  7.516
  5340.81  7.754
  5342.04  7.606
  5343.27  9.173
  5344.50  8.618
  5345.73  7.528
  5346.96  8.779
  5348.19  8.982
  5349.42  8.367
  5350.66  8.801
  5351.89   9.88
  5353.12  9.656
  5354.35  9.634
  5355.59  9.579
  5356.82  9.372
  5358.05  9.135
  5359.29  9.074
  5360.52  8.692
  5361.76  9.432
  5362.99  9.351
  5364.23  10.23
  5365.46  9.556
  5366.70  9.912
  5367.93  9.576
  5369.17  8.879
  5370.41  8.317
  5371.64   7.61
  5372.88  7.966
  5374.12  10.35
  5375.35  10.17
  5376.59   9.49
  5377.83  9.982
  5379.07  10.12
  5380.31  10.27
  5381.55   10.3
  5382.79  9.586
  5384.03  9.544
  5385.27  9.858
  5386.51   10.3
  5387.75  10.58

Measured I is 0.5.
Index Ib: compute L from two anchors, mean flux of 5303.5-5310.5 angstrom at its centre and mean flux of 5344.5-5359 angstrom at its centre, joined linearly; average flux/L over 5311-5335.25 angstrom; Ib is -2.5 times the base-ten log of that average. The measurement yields 0.08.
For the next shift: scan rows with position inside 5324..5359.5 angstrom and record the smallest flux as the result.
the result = 6.456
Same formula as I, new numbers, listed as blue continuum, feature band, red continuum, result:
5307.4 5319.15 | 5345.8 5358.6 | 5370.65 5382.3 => 0.0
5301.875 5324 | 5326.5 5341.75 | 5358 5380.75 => 1.7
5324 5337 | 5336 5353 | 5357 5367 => 0.3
